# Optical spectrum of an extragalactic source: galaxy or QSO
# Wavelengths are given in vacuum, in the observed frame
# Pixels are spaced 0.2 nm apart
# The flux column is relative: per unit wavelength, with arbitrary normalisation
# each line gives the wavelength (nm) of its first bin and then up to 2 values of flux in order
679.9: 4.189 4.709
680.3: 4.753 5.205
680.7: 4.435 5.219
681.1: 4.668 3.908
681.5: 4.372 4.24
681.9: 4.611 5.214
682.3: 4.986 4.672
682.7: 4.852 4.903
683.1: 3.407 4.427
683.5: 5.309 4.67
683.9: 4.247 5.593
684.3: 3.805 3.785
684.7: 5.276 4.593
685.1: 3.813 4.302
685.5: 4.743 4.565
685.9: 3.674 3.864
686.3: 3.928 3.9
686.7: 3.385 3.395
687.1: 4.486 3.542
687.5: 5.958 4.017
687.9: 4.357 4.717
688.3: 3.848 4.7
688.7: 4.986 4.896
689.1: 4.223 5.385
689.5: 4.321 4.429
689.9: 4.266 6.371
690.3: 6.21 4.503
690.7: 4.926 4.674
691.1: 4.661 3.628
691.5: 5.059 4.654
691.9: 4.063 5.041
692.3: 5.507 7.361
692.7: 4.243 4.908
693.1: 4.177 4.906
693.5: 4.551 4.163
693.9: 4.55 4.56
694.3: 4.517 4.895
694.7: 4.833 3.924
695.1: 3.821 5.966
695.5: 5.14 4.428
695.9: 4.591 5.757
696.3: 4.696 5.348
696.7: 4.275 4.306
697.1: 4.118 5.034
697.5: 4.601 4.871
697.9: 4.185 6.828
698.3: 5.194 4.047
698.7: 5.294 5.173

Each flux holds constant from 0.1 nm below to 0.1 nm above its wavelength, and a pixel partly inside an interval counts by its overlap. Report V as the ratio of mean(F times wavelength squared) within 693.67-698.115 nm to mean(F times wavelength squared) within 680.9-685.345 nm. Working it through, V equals 1.08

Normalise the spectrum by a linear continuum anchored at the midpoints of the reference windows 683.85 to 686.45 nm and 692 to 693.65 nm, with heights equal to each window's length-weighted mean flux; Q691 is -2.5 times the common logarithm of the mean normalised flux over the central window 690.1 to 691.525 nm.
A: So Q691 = -0.01 mag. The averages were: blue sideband 4.32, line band 4.91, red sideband 5.06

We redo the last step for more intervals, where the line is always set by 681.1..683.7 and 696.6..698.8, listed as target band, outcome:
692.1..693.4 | -0.098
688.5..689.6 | -0.019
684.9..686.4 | 0.116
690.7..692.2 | 0.033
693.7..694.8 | 0.028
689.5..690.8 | -0.081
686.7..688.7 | 0.081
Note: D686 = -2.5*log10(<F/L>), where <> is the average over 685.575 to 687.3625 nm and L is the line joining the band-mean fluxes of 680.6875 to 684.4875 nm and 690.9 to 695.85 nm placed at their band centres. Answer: 0.19 mag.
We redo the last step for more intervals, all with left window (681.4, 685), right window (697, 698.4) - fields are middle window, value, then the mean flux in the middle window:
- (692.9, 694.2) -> 0.08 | 4.52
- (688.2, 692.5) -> -0.01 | 4.84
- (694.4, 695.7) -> 0.04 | 4.74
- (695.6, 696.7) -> 0.01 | 4.9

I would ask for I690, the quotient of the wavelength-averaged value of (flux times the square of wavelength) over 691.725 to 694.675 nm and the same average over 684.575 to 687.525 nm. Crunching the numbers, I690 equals 1.2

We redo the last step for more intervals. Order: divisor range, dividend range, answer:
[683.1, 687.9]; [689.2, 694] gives 1.15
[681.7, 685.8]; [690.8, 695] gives 1.06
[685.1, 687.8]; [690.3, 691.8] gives 1.15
